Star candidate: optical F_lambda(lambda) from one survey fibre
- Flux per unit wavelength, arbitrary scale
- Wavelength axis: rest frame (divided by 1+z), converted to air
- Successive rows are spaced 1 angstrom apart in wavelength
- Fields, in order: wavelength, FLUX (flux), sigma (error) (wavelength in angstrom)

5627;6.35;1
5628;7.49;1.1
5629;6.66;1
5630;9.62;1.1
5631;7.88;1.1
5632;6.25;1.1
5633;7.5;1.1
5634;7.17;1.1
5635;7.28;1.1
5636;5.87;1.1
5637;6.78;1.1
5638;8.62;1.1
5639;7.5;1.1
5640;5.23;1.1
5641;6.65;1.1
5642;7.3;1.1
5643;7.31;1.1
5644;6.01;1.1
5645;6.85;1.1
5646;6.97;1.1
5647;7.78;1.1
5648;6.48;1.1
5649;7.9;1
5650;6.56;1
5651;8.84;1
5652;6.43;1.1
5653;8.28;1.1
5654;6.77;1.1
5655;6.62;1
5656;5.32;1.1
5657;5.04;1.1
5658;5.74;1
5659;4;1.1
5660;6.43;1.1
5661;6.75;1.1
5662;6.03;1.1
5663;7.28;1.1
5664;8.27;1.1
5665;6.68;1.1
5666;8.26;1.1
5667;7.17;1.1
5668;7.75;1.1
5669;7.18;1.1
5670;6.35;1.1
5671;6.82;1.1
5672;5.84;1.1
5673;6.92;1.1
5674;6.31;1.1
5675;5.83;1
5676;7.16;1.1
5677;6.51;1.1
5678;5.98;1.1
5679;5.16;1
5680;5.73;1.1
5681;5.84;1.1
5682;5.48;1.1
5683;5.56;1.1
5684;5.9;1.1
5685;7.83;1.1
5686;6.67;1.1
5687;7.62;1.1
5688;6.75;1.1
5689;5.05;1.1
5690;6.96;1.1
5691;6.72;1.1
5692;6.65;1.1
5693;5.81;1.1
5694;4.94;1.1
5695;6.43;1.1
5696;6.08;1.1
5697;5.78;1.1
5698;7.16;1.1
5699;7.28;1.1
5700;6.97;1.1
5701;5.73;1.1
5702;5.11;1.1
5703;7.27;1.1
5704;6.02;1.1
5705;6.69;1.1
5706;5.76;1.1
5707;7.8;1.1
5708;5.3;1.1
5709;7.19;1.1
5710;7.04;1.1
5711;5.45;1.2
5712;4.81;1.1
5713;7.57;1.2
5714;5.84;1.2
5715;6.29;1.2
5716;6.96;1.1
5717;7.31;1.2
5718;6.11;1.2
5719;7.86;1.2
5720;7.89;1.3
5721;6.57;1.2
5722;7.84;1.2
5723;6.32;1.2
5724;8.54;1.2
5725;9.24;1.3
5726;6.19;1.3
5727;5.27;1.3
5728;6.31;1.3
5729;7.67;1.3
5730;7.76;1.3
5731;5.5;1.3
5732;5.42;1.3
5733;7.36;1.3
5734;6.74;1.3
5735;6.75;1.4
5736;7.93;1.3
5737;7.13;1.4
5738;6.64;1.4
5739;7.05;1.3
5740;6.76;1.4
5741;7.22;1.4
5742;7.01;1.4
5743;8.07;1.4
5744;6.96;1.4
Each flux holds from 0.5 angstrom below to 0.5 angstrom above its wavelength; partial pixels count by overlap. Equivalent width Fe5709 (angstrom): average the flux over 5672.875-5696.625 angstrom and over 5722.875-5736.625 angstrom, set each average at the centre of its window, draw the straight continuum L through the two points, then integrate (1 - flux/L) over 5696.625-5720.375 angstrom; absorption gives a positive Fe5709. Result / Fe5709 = 0.2 angstrom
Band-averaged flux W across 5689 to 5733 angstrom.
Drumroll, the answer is 6.58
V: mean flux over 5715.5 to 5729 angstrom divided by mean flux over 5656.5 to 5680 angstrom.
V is 1.1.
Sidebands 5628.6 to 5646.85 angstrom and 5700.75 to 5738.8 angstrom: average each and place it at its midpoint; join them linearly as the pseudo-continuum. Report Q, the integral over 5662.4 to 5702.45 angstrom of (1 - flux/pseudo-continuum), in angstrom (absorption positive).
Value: 2.4 angstrom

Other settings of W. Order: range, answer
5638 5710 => 6.56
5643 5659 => 6.7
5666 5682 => 6.46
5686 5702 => 6.36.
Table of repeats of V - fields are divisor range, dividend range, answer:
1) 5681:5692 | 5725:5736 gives 1.04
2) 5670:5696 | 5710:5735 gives 1.08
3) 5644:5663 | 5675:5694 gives 0.95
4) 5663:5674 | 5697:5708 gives 0.91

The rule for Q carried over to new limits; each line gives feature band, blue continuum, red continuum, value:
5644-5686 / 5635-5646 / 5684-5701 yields 0.56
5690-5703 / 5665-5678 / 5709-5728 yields 1.01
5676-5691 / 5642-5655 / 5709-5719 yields 1.18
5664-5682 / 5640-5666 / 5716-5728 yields 0.72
